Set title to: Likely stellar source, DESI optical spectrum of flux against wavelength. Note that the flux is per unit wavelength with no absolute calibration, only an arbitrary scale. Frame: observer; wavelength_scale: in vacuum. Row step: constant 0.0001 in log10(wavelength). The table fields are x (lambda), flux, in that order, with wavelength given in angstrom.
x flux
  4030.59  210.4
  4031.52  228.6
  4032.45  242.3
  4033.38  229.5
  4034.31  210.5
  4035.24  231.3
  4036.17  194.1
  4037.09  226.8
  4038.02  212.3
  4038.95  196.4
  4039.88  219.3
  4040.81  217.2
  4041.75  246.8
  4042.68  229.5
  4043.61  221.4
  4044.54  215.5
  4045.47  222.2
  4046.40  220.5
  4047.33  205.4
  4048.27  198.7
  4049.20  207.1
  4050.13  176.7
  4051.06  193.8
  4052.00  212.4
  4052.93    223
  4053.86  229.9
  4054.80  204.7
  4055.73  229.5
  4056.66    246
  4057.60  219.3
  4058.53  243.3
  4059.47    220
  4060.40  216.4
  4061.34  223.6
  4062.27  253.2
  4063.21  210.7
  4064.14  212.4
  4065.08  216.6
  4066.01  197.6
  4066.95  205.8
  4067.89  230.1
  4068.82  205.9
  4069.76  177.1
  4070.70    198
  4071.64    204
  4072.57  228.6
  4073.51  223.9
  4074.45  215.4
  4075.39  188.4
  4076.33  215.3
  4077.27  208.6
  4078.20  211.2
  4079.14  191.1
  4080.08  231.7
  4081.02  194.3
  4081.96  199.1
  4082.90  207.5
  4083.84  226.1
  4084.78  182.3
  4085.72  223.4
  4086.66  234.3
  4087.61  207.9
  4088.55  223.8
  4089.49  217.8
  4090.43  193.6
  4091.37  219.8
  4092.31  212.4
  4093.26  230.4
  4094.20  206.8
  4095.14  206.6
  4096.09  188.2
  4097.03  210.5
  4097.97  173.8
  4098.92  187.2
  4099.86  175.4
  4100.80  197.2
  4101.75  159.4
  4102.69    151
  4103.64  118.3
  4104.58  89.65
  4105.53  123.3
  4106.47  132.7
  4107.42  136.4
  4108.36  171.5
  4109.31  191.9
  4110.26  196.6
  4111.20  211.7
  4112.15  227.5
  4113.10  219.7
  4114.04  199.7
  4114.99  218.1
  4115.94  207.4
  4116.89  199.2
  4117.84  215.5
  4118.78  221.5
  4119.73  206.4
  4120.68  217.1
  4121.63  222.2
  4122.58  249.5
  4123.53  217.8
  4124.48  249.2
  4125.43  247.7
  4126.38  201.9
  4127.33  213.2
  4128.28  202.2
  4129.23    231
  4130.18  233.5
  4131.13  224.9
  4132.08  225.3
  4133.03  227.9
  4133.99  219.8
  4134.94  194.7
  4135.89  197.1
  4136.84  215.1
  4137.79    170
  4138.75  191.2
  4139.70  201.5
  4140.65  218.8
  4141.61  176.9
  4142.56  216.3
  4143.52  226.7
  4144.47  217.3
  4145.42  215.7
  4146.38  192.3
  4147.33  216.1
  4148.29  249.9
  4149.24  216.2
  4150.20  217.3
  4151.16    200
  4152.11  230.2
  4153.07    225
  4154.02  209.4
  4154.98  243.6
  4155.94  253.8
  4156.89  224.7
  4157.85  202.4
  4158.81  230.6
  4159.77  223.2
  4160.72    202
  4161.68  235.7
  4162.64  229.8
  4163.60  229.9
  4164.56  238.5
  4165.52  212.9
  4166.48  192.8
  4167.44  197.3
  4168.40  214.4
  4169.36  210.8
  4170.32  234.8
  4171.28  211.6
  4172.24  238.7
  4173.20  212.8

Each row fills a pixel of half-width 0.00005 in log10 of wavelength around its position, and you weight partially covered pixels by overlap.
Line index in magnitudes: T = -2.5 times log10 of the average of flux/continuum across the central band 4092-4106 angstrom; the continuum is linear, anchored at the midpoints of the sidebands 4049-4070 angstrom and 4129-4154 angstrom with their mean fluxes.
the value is 0.22 mag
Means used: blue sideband 216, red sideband 213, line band 175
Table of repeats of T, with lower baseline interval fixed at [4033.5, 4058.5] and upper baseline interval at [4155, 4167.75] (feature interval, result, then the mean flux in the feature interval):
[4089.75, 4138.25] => 0.11 mag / 199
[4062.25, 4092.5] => 0.04 mag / 211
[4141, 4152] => 0.04 mag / 214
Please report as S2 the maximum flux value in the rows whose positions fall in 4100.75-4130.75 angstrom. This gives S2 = 249.5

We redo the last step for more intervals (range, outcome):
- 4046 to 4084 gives 253.2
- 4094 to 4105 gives 210.5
